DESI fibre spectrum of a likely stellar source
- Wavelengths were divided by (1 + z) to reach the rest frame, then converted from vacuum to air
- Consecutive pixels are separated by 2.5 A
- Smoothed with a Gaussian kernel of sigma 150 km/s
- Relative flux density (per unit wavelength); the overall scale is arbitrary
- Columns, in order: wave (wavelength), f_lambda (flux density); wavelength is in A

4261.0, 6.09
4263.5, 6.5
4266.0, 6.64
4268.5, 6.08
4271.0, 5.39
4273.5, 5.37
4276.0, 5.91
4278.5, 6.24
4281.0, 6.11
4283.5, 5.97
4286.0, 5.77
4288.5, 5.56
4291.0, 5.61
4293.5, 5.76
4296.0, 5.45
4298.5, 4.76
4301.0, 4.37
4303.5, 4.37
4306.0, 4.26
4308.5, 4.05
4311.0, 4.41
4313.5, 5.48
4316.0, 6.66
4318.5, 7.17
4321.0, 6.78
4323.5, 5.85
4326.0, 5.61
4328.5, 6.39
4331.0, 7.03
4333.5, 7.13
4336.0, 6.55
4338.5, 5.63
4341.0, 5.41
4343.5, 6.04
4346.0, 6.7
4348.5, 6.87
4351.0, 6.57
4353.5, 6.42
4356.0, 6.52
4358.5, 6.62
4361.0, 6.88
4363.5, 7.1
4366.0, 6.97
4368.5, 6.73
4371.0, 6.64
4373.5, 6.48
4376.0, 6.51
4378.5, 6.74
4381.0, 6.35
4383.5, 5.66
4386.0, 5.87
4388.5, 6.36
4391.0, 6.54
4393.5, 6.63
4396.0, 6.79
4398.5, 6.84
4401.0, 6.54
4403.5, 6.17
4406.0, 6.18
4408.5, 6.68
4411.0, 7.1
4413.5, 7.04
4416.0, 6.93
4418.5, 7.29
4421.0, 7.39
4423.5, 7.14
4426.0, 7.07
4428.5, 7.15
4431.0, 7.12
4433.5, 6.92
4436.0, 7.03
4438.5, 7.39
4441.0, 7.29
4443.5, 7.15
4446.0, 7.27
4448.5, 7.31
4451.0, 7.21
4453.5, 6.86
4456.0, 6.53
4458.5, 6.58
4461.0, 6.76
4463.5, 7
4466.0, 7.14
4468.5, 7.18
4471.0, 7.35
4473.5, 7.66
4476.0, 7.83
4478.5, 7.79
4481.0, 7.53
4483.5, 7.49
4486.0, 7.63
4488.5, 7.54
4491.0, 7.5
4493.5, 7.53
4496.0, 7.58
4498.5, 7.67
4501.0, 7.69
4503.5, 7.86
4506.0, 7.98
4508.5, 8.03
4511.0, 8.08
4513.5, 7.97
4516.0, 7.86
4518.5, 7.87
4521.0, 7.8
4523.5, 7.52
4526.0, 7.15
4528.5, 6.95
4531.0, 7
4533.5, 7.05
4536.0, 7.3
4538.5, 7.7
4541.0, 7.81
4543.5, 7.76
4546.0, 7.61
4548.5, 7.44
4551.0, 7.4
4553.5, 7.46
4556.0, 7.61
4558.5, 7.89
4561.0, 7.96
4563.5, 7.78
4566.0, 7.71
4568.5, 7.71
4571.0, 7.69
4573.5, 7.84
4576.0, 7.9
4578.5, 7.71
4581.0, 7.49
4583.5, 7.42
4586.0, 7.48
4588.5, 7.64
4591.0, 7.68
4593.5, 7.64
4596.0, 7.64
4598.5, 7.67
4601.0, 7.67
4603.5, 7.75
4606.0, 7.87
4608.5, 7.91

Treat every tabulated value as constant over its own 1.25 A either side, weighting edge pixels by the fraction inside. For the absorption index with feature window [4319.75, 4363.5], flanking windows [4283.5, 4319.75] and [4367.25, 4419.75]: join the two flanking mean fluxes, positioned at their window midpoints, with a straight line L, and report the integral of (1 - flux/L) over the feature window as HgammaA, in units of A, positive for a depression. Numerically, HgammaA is -4.4 A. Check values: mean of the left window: 5.29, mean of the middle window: 6.43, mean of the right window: 6.57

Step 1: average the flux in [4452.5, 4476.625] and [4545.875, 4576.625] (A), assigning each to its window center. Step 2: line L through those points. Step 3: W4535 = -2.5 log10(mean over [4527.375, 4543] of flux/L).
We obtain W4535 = 0.029 mag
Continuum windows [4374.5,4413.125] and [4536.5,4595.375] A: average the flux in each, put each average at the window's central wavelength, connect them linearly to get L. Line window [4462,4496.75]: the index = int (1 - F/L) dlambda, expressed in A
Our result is -2.0 A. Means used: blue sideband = 6.48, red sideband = 7.66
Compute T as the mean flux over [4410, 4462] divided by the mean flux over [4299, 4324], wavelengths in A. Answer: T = 1.33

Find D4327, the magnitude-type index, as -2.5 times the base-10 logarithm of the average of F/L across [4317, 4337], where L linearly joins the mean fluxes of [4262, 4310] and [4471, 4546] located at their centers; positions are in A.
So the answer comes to -0.12 mag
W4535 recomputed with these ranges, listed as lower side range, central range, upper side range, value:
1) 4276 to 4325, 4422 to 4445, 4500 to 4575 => -0.067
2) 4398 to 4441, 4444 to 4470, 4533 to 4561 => 0.022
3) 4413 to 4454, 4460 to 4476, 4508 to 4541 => 0.011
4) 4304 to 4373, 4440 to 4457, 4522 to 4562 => -0.030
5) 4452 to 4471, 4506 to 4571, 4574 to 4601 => -0.040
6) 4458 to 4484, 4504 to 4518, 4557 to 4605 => -0.073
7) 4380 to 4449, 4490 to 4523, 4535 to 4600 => -0.068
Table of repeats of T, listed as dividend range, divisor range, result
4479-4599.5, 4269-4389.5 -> 1.27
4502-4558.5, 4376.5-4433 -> 1.13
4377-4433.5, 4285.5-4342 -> 1.19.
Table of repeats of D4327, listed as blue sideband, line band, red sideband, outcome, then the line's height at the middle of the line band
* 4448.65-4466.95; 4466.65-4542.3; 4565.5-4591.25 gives -0.06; 7.19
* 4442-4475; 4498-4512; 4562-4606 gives -0.08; 7.3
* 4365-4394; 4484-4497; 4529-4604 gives -0.06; 7.14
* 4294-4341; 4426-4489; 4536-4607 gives -0.07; 6.77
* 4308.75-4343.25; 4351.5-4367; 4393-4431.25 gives -0.06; 6.4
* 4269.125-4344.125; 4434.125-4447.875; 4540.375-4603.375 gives -0.08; 6.7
